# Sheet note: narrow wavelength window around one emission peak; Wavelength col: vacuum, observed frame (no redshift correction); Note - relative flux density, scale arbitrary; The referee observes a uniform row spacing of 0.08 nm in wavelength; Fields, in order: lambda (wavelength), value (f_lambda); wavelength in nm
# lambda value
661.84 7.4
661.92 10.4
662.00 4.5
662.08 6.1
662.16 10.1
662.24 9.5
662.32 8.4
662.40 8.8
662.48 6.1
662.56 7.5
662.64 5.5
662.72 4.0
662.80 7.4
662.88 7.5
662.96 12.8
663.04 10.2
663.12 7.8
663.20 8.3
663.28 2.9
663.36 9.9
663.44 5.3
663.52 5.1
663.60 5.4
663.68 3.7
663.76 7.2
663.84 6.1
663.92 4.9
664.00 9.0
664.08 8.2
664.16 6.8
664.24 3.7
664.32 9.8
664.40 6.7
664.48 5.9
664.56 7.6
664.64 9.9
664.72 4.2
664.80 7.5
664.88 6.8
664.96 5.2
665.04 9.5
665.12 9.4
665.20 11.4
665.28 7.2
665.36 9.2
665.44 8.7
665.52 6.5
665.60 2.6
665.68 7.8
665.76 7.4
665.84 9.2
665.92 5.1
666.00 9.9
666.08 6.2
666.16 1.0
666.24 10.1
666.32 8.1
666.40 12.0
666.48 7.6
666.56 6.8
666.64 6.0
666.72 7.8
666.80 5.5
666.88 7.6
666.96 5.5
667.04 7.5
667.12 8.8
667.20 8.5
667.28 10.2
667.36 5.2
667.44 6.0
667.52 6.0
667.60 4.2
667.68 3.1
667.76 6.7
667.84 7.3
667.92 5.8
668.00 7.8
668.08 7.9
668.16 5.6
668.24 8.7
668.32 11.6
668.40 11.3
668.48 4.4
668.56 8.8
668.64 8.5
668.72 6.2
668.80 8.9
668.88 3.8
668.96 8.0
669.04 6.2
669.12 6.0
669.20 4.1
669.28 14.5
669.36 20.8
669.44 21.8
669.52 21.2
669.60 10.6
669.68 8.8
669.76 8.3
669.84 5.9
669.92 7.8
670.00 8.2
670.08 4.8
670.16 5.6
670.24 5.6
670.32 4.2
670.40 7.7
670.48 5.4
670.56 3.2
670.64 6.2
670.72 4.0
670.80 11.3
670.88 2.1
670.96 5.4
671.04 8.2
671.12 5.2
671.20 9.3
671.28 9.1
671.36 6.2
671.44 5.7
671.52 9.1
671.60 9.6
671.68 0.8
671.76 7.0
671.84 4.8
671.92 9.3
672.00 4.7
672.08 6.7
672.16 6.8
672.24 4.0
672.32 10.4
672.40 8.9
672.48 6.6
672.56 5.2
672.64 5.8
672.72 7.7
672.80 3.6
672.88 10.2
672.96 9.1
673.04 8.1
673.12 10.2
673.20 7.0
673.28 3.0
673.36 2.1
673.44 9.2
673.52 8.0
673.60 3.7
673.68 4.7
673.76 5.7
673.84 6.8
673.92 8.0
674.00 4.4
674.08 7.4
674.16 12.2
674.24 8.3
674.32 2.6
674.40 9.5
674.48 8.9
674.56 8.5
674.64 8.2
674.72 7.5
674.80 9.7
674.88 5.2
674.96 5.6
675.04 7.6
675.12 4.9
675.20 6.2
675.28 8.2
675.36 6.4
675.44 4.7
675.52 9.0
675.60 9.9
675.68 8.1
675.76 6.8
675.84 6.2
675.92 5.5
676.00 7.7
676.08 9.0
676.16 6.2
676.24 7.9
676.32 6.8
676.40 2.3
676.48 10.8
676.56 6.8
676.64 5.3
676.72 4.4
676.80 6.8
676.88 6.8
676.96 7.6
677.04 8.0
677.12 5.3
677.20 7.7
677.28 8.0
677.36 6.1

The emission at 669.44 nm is [O III] 5007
